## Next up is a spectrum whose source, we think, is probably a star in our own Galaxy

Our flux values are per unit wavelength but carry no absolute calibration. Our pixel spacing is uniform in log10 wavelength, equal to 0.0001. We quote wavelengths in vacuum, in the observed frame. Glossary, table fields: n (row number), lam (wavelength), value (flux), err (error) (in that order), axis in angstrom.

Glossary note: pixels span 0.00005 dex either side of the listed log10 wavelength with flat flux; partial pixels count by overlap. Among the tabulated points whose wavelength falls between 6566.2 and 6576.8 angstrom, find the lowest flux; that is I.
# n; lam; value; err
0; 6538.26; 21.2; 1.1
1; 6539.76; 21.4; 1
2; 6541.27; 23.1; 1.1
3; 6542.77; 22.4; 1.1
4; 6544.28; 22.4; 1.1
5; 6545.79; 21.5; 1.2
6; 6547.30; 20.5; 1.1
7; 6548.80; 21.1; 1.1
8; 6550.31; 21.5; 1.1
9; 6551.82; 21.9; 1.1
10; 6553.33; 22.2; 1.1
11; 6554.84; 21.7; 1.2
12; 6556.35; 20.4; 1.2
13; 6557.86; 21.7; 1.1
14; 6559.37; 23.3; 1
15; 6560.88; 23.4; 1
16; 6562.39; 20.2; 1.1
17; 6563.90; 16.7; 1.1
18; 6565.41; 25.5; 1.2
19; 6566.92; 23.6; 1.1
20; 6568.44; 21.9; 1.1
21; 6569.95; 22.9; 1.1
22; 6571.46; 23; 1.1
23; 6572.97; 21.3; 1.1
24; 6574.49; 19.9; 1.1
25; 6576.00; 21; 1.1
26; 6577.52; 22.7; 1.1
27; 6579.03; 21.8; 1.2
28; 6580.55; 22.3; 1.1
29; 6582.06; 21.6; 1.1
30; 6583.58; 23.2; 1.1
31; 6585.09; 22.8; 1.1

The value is 19.9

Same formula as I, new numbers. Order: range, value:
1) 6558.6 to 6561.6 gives 23.3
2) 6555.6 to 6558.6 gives 20.4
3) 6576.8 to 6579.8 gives 21.8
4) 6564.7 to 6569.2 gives 21.9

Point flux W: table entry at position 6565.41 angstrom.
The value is 25.5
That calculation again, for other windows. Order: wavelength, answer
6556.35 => 20.4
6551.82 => 21.9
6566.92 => 23.6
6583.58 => 23.2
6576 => 21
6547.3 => 20.5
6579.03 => 21.8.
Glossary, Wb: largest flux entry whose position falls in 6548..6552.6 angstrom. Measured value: 21.9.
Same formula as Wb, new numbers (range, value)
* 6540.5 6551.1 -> 23.1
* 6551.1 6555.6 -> 22.2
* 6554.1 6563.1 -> 23.4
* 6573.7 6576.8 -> 21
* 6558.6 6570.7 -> 25.5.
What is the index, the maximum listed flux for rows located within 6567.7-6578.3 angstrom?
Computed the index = 23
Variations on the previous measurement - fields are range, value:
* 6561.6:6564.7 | 20.2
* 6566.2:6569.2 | 23.6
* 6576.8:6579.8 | 22.7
